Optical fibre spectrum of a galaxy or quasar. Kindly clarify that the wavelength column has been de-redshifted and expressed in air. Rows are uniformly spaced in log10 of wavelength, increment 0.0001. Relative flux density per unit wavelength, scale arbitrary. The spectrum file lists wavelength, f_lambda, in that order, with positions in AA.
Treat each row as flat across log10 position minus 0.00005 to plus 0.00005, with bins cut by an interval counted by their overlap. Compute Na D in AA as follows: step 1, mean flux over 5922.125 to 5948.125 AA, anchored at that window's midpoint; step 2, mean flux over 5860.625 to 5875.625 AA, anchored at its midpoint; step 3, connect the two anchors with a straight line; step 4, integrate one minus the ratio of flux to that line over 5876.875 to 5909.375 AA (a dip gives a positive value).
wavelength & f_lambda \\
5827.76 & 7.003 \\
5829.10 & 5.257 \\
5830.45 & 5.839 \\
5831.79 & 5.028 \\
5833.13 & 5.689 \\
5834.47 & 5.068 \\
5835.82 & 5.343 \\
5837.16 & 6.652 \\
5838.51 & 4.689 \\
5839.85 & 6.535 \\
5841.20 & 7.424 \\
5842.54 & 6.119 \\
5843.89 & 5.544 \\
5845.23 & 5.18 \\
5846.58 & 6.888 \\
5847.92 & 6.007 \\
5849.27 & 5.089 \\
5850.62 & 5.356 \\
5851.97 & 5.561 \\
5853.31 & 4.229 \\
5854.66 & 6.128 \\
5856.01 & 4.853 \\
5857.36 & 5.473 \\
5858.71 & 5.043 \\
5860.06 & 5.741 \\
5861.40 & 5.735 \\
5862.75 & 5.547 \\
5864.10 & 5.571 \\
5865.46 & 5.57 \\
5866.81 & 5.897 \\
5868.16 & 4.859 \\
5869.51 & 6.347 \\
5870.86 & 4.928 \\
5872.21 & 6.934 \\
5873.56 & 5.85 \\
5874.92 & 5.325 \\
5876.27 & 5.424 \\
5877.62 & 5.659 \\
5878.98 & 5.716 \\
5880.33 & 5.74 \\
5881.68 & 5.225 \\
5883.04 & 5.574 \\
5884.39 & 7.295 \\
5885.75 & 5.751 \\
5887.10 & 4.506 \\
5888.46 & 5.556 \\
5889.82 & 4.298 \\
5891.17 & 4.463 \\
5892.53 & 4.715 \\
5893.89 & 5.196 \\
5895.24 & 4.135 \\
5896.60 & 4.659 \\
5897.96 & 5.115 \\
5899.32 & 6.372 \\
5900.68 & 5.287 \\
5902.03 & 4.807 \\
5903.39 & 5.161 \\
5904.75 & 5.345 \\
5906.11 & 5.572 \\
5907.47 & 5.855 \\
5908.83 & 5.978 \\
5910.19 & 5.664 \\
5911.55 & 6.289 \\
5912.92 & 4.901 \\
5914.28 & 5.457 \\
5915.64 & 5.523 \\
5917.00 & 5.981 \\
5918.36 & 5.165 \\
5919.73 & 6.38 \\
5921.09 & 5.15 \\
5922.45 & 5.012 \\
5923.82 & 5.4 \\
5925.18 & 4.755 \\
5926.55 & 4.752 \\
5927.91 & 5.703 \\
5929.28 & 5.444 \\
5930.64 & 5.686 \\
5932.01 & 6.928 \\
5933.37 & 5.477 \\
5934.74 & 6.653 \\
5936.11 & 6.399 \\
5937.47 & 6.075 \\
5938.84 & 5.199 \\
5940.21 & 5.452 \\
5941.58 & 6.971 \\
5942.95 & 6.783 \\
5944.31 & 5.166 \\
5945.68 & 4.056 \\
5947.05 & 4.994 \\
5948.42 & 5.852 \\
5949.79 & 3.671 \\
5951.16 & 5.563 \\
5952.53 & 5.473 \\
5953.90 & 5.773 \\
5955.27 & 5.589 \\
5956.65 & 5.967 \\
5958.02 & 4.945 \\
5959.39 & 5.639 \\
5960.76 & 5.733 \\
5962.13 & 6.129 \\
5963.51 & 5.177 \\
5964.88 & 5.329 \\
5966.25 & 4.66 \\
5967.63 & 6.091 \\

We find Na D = 1.9 AA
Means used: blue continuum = 5.69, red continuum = 5.64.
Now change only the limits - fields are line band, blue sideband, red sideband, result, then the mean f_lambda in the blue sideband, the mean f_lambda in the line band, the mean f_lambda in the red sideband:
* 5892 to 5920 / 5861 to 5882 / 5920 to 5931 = 0.0 AA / 5.65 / 5.4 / 5.27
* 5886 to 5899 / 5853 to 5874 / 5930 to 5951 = 1.8 AA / 5.56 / 4.82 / 5.69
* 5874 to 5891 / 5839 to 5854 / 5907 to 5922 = 0.7 AA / 5.8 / 5.48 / 5.66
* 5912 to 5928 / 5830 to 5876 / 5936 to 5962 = 0.6 AA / 5.65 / 5.35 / 5.54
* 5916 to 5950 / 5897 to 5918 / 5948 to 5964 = -0.6 AA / 5.54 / 5.59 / 5.45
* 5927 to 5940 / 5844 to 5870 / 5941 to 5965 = -1.0 AA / 5.53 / 5.91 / 5.49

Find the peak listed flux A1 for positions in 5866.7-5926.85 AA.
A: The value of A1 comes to 7.295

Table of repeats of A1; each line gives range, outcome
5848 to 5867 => 6.128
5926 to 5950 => 6.971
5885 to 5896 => 5.751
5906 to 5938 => 6.928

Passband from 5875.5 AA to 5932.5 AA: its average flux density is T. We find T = 5.41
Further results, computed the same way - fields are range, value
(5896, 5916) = 5.47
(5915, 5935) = 5.58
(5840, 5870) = 5.65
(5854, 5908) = 5.43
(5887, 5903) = 4.95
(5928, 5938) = 6.07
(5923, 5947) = 5.68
